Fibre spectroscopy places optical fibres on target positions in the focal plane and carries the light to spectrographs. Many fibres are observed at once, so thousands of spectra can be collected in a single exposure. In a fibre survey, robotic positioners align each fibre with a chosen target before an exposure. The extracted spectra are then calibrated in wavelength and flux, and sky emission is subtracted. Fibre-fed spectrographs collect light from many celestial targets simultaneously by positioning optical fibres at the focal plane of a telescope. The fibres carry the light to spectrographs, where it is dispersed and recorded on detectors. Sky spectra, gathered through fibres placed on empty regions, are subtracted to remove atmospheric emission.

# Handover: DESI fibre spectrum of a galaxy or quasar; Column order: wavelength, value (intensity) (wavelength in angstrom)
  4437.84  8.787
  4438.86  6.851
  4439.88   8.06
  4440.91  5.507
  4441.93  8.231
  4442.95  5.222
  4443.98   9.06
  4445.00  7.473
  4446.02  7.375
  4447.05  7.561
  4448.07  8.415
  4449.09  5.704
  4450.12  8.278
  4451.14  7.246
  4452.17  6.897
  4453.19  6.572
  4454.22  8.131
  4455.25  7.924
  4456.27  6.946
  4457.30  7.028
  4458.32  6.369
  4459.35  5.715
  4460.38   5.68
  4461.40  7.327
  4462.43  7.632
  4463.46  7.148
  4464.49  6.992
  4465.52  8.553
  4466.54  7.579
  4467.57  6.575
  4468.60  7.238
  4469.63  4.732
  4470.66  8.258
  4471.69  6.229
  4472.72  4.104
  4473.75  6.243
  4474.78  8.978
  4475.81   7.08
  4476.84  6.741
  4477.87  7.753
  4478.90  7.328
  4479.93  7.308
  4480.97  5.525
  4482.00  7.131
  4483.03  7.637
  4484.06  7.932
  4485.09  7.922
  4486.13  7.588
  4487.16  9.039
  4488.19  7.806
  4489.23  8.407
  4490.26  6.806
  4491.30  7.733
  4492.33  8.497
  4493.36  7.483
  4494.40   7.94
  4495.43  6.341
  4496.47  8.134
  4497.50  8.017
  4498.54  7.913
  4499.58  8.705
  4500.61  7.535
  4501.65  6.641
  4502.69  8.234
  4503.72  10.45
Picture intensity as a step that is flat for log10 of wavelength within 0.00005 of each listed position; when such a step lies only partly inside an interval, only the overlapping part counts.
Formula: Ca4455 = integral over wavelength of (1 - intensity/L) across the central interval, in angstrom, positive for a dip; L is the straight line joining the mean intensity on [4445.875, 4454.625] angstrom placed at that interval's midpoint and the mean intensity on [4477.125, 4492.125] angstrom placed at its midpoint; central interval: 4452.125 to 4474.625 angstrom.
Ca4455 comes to 1.8 angstrom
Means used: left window 7.34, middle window 6.84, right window 7.57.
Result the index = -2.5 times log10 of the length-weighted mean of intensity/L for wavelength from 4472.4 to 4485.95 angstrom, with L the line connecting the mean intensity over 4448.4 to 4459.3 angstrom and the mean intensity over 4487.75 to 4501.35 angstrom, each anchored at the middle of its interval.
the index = 0.06 mag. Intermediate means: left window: 7.07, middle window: 7.11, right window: 7.77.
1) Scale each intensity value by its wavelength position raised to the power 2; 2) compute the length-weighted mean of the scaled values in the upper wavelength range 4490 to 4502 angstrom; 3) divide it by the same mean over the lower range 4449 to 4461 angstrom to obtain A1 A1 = 1.1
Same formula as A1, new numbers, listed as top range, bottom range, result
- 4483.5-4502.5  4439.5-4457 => 1.09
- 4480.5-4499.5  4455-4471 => 1.12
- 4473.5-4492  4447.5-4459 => 1.06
